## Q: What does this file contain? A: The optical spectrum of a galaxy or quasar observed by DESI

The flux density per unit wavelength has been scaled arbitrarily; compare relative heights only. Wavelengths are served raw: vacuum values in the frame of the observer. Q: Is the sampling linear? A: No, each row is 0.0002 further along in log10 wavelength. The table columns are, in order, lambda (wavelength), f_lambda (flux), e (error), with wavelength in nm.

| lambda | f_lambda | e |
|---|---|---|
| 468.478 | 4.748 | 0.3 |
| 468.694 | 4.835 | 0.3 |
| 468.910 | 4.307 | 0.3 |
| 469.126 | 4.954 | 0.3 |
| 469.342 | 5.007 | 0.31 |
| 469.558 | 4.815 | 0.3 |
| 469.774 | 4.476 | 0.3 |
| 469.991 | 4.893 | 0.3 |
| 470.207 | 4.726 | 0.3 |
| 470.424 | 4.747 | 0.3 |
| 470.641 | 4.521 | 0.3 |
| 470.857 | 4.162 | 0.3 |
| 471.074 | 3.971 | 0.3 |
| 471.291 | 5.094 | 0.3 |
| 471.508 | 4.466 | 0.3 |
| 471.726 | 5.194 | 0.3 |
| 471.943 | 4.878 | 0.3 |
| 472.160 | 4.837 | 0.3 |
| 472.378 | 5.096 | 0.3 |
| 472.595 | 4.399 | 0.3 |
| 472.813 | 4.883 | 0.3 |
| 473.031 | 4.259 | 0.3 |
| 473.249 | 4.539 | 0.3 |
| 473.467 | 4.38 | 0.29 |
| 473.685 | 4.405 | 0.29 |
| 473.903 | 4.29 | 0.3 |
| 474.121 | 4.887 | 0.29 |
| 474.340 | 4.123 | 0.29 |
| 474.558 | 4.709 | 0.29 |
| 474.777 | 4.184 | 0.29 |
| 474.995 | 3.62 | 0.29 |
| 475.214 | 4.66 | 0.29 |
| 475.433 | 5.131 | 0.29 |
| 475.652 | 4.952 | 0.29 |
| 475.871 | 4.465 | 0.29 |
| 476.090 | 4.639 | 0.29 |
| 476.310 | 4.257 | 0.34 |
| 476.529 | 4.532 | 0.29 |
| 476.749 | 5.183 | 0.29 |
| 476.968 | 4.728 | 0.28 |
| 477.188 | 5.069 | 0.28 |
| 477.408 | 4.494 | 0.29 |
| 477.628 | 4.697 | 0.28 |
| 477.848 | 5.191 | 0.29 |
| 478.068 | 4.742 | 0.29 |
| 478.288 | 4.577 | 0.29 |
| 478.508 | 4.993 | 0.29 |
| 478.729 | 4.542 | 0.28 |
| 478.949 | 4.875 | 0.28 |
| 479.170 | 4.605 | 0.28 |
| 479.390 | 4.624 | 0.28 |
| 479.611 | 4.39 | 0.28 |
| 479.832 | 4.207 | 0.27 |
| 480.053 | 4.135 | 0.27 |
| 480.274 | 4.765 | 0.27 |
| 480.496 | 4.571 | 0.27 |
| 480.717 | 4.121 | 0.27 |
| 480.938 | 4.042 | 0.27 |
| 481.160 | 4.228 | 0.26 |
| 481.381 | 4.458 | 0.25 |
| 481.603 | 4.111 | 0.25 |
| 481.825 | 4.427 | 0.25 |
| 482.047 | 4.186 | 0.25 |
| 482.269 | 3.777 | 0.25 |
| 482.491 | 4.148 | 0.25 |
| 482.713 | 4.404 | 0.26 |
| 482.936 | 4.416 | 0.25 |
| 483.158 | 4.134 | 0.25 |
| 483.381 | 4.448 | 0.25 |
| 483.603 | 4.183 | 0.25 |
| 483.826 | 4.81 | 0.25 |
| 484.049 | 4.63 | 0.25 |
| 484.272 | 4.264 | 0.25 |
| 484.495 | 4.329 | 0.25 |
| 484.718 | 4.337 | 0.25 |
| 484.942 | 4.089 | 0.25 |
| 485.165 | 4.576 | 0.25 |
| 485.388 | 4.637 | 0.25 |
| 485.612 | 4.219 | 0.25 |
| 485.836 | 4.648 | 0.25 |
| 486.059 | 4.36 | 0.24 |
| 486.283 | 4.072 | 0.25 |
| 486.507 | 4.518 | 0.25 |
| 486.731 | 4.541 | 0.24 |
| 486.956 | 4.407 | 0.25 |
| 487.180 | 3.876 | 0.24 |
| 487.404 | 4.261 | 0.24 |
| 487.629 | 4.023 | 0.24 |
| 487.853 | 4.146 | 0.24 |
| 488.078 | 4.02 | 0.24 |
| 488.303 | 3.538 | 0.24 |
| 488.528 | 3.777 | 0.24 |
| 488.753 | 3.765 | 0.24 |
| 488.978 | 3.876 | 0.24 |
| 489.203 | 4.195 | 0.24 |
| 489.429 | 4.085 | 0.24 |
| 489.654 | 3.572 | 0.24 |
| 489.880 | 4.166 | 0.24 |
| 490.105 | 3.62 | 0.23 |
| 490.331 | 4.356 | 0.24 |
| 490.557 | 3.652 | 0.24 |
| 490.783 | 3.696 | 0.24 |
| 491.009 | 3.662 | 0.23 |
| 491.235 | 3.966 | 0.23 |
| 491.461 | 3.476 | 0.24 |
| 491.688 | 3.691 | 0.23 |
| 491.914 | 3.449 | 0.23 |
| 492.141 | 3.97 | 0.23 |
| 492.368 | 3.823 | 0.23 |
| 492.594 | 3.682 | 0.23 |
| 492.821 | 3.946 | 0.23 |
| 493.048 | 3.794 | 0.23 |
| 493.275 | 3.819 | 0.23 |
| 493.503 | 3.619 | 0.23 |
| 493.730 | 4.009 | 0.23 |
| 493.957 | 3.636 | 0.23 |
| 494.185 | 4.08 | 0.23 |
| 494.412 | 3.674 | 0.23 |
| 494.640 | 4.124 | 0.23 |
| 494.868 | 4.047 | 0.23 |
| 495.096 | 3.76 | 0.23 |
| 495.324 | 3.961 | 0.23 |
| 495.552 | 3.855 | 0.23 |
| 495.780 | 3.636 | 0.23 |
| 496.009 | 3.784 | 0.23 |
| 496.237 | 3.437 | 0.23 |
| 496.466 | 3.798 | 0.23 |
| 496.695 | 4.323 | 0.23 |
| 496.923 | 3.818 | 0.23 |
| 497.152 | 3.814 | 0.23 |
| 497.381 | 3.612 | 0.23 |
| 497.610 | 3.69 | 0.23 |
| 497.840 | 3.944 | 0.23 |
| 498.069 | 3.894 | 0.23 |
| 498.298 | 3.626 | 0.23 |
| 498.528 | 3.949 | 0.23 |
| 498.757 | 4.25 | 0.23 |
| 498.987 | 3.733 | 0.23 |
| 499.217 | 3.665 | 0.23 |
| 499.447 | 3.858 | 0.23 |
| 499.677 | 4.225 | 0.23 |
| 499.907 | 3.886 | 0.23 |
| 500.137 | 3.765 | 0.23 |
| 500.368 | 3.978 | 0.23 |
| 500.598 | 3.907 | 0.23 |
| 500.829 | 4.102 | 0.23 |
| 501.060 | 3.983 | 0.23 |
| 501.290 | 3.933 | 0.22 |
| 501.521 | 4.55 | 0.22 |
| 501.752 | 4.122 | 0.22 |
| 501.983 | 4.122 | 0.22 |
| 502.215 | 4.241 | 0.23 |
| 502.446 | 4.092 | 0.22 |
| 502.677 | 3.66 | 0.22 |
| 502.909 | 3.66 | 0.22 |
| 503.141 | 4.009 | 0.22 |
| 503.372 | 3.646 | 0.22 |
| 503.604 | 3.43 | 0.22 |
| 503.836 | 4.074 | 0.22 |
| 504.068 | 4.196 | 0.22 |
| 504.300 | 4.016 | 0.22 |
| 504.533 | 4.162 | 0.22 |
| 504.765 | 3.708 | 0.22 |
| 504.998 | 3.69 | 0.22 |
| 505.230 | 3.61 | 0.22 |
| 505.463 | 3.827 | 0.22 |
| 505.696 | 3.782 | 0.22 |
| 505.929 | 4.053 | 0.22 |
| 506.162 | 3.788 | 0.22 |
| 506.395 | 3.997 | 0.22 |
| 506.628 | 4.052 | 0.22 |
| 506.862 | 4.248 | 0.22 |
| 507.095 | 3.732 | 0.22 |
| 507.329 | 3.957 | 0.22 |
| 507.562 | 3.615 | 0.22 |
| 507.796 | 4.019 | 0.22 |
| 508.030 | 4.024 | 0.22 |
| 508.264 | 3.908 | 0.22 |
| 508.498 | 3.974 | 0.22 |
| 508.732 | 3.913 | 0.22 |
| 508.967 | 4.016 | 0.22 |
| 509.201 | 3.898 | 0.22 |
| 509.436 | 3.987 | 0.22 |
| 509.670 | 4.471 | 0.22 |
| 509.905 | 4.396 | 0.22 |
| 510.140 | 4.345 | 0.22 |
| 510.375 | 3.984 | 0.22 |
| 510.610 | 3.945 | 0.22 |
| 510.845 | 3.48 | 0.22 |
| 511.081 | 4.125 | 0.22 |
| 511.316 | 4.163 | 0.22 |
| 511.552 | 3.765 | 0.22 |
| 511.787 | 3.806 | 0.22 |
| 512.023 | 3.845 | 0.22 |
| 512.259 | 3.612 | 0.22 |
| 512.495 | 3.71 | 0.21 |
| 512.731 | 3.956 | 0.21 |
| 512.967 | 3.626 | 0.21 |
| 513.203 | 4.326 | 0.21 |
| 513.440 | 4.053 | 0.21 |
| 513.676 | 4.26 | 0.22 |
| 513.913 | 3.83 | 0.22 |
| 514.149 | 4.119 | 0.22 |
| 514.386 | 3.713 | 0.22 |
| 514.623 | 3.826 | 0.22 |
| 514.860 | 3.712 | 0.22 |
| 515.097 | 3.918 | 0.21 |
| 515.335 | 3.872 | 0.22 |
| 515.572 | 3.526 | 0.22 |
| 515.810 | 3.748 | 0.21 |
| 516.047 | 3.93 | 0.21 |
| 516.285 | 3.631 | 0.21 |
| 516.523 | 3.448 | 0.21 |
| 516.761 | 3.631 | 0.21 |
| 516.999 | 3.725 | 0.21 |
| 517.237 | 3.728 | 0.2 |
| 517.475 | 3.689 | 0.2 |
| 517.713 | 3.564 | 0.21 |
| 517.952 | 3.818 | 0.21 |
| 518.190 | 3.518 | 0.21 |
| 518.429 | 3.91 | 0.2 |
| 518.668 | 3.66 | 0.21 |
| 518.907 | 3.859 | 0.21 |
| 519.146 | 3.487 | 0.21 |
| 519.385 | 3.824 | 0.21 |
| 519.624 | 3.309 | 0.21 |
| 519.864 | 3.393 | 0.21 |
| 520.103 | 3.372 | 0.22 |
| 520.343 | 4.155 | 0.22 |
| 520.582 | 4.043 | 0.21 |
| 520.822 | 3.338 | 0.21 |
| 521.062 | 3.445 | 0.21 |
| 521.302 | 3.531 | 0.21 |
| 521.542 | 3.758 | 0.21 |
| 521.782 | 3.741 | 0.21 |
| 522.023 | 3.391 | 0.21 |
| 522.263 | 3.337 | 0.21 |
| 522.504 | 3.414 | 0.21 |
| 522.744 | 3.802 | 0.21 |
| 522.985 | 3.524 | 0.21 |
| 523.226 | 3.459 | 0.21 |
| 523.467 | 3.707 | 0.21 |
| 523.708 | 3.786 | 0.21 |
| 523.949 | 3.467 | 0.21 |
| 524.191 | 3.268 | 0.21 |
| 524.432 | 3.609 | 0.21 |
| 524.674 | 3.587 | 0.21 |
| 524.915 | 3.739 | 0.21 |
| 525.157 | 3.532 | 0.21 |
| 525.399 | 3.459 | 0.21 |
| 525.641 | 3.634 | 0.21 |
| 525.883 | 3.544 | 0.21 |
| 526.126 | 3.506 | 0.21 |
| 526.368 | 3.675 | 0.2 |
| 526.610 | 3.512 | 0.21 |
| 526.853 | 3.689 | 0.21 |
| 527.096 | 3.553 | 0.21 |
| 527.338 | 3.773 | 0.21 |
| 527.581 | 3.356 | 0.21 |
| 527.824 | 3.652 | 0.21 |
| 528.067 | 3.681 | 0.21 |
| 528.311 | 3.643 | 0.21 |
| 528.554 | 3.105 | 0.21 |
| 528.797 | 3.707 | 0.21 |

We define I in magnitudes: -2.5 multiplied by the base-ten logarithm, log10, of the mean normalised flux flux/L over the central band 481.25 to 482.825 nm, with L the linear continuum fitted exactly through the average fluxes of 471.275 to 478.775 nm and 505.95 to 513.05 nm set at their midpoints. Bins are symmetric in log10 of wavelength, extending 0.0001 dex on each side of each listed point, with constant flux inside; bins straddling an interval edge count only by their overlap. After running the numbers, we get 0.07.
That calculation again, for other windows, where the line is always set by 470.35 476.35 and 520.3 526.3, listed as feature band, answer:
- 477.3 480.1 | -0.04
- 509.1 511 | -0.06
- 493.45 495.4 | 0.07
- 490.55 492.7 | 0.14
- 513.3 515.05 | -0.05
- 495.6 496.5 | 0.13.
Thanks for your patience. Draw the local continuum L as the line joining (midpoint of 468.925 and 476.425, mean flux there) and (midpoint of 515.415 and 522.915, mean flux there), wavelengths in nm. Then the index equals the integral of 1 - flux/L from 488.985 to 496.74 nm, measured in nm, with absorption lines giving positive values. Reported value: 0.653 nm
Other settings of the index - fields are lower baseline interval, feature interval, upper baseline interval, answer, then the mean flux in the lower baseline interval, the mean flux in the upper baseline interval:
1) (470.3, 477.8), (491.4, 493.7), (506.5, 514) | 0.29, 4.61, 3.97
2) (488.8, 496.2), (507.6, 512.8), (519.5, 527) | -0.40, 3.83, 3.57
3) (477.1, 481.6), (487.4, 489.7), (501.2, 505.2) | 0.21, 4.55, 3.95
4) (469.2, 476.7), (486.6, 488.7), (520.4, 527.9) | 0.12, 4.6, 3.58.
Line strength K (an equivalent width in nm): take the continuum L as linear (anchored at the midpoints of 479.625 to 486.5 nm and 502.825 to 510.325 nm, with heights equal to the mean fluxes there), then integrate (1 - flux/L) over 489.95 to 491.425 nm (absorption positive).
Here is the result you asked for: 0.14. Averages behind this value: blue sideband 4.33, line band 3.82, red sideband 3.95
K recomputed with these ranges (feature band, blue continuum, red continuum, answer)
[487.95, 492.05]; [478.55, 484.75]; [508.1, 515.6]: 0.43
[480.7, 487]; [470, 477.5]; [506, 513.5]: 0.13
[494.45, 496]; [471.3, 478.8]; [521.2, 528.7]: 0.12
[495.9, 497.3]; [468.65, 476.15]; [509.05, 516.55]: 0.12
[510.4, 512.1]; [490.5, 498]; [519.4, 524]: -0.10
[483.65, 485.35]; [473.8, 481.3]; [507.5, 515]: 0.00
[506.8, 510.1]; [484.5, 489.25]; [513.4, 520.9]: -0.13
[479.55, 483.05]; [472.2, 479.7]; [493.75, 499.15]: 0.12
